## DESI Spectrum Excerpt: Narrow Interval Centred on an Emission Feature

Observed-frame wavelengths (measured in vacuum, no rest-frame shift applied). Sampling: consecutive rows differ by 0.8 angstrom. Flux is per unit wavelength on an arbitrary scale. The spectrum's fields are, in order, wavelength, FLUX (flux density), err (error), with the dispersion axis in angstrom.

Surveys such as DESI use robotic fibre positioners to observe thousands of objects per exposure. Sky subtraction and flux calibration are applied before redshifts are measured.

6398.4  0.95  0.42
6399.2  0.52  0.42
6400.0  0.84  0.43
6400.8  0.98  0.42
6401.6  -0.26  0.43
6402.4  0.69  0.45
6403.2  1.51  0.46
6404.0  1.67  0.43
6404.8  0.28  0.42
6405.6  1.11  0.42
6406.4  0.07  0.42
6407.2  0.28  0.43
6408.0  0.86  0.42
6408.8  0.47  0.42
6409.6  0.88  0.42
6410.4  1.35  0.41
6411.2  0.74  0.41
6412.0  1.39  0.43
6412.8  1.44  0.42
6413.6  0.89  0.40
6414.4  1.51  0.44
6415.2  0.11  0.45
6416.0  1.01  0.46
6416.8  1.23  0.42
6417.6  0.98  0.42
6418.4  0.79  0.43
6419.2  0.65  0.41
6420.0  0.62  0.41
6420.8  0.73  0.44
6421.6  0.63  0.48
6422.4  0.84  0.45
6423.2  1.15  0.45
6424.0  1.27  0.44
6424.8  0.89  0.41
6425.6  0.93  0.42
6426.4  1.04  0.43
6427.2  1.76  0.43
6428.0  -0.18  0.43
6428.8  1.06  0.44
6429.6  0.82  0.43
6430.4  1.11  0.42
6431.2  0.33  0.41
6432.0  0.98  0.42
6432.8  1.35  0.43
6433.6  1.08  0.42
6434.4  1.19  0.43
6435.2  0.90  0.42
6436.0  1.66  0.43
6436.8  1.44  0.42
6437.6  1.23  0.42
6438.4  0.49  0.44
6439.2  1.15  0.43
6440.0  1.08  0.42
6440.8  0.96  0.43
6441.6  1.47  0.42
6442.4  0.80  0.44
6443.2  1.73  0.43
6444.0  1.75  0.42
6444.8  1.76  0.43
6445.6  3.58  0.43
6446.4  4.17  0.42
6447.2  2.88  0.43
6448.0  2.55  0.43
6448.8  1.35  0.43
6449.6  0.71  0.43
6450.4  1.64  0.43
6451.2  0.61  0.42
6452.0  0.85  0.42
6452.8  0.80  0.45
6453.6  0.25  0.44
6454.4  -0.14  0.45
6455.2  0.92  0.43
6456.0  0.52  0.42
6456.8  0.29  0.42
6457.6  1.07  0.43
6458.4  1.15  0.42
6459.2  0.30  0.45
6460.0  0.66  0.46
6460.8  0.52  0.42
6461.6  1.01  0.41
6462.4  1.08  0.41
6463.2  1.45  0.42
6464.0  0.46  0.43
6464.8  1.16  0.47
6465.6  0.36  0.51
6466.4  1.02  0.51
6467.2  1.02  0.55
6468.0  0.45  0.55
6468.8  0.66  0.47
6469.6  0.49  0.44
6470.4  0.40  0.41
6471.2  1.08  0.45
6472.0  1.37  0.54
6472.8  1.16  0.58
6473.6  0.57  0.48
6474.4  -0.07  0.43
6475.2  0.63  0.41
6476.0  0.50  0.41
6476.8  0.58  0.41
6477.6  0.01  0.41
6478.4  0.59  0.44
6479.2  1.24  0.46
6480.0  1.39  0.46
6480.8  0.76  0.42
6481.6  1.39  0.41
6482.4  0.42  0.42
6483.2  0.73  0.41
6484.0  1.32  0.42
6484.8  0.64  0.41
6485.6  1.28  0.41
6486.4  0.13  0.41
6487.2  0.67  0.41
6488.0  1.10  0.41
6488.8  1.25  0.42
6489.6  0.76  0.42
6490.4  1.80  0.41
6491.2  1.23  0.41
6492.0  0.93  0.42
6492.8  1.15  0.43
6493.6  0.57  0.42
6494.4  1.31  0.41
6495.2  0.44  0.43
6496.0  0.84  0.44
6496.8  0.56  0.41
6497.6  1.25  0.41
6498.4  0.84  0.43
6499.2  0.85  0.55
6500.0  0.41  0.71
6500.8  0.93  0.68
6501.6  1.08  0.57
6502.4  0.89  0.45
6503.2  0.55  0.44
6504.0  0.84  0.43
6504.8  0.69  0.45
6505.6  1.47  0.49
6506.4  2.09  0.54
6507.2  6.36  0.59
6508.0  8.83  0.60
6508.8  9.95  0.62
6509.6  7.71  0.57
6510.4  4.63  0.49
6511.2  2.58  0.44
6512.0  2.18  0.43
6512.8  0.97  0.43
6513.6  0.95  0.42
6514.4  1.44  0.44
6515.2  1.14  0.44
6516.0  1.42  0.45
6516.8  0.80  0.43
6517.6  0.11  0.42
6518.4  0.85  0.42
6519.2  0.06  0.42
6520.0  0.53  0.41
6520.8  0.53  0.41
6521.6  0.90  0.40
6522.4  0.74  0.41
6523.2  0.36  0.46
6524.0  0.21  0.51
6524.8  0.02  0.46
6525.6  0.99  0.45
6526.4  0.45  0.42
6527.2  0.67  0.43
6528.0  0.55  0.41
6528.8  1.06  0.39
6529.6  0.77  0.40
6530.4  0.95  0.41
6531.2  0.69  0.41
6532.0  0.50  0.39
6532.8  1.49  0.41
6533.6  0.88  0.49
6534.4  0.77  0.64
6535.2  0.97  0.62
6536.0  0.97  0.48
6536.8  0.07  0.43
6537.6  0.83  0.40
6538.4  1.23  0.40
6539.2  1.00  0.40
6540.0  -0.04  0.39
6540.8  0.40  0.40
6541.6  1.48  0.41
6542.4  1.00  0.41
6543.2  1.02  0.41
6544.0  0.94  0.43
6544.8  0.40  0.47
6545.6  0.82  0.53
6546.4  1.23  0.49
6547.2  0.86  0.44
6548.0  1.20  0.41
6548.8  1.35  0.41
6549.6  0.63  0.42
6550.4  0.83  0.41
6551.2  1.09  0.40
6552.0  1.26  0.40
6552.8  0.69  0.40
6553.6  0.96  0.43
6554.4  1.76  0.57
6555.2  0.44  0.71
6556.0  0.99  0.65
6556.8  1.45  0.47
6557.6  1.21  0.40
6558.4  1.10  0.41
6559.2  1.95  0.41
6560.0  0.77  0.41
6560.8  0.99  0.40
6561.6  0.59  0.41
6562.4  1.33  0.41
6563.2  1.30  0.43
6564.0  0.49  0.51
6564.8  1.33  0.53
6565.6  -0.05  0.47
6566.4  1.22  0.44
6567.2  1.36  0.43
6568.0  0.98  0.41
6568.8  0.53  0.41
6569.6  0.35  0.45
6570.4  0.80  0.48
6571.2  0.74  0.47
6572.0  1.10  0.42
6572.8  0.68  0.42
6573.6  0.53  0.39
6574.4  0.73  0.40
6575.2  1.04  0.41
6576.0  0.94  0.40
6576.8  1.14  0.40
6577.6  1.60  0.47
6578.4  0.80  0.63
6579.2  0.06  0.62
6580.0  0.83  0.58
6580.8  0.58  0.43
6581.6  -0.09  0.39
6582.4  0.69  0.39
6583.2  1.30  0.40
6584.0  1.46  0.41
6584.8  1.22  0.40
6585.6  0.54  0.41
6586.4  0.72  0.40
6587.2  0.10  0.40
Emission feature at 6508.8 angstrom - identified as [O III]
